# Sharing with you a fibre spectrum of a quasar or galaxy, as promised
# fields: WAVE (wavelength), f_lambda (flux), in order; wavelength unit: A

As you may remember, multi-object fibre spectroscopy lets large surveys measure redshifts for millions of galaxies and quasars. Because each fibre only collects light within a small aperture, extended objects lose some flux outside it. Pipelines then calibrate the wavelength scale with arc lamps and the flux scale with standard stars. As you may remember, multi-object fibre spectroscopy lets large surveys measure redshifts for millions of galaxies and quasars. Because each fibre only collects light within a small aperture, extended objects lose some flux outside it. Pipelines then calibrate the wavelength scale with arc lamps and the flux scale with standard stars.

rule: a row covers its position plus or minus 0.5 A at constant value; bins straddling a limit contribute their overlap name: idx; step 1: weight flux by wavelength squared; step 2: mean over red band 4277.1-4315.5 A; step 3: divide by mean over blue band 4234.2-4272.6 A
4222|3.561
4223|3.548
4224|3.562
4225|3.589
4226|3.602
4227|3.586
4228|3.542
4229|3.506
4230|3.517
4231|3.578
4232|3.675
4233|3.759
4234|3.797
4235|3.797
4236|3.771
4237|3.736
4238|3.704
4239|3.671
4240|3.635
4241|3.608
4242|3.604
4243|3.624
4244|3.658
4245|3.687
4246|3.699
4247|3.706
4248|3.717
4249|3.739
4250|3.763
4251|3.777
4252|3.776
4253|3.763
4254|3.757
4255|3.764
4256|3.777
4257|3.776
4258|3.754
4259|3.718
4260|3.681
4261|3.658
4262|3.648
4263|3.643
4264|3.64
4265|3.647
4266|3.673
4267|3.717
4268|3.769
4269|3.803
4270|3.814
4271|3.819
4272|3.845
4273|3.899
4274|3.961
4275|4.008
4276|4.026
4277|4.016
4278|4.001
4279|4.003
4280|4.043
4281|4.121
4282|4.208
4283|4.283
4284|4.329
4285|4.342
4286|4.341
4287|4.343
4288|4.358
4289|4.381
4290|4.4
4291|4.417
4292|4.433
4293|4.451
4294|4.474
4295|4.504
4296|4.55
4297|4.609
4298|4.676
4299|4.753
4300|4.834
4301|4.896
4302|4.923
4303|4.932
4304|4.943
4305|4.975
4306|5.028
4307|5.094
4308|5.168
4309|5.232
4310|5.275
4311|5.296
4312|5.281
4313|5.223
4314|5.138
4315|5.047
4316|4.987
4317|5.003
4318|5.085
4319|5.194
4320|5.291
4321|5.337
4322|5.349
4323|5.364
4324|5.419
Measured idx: 1.3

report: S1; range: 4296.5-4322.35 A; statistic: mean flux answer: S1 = 5.06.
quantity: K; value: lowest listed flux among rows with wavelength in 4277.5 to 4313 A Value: 4.001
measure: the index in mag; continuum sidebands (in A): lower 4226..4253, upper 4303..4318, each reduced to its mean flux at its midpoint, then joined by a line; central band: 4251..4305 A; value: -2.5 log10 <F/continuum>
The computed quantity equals 0.08 mag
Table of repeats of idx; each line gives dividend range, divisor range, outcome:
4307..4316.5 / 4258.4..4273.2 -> 1.42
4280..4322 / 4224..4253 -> 1.34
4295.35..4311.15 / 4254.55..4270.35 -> 1.35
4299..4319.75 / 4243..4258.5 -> 1.40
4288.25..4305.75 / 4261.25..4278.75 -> 1.23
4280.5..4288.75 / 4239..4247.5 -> 1.20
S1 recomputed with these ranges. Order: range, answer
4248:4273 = 3.74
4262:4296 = 4.08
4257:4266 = 3.68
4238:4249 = 3.67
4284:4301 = 4.5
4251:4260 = 3.76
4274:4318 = 4.63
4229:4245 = 3.67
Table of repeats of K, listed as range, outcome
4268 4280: 3.769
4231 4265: 3.578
